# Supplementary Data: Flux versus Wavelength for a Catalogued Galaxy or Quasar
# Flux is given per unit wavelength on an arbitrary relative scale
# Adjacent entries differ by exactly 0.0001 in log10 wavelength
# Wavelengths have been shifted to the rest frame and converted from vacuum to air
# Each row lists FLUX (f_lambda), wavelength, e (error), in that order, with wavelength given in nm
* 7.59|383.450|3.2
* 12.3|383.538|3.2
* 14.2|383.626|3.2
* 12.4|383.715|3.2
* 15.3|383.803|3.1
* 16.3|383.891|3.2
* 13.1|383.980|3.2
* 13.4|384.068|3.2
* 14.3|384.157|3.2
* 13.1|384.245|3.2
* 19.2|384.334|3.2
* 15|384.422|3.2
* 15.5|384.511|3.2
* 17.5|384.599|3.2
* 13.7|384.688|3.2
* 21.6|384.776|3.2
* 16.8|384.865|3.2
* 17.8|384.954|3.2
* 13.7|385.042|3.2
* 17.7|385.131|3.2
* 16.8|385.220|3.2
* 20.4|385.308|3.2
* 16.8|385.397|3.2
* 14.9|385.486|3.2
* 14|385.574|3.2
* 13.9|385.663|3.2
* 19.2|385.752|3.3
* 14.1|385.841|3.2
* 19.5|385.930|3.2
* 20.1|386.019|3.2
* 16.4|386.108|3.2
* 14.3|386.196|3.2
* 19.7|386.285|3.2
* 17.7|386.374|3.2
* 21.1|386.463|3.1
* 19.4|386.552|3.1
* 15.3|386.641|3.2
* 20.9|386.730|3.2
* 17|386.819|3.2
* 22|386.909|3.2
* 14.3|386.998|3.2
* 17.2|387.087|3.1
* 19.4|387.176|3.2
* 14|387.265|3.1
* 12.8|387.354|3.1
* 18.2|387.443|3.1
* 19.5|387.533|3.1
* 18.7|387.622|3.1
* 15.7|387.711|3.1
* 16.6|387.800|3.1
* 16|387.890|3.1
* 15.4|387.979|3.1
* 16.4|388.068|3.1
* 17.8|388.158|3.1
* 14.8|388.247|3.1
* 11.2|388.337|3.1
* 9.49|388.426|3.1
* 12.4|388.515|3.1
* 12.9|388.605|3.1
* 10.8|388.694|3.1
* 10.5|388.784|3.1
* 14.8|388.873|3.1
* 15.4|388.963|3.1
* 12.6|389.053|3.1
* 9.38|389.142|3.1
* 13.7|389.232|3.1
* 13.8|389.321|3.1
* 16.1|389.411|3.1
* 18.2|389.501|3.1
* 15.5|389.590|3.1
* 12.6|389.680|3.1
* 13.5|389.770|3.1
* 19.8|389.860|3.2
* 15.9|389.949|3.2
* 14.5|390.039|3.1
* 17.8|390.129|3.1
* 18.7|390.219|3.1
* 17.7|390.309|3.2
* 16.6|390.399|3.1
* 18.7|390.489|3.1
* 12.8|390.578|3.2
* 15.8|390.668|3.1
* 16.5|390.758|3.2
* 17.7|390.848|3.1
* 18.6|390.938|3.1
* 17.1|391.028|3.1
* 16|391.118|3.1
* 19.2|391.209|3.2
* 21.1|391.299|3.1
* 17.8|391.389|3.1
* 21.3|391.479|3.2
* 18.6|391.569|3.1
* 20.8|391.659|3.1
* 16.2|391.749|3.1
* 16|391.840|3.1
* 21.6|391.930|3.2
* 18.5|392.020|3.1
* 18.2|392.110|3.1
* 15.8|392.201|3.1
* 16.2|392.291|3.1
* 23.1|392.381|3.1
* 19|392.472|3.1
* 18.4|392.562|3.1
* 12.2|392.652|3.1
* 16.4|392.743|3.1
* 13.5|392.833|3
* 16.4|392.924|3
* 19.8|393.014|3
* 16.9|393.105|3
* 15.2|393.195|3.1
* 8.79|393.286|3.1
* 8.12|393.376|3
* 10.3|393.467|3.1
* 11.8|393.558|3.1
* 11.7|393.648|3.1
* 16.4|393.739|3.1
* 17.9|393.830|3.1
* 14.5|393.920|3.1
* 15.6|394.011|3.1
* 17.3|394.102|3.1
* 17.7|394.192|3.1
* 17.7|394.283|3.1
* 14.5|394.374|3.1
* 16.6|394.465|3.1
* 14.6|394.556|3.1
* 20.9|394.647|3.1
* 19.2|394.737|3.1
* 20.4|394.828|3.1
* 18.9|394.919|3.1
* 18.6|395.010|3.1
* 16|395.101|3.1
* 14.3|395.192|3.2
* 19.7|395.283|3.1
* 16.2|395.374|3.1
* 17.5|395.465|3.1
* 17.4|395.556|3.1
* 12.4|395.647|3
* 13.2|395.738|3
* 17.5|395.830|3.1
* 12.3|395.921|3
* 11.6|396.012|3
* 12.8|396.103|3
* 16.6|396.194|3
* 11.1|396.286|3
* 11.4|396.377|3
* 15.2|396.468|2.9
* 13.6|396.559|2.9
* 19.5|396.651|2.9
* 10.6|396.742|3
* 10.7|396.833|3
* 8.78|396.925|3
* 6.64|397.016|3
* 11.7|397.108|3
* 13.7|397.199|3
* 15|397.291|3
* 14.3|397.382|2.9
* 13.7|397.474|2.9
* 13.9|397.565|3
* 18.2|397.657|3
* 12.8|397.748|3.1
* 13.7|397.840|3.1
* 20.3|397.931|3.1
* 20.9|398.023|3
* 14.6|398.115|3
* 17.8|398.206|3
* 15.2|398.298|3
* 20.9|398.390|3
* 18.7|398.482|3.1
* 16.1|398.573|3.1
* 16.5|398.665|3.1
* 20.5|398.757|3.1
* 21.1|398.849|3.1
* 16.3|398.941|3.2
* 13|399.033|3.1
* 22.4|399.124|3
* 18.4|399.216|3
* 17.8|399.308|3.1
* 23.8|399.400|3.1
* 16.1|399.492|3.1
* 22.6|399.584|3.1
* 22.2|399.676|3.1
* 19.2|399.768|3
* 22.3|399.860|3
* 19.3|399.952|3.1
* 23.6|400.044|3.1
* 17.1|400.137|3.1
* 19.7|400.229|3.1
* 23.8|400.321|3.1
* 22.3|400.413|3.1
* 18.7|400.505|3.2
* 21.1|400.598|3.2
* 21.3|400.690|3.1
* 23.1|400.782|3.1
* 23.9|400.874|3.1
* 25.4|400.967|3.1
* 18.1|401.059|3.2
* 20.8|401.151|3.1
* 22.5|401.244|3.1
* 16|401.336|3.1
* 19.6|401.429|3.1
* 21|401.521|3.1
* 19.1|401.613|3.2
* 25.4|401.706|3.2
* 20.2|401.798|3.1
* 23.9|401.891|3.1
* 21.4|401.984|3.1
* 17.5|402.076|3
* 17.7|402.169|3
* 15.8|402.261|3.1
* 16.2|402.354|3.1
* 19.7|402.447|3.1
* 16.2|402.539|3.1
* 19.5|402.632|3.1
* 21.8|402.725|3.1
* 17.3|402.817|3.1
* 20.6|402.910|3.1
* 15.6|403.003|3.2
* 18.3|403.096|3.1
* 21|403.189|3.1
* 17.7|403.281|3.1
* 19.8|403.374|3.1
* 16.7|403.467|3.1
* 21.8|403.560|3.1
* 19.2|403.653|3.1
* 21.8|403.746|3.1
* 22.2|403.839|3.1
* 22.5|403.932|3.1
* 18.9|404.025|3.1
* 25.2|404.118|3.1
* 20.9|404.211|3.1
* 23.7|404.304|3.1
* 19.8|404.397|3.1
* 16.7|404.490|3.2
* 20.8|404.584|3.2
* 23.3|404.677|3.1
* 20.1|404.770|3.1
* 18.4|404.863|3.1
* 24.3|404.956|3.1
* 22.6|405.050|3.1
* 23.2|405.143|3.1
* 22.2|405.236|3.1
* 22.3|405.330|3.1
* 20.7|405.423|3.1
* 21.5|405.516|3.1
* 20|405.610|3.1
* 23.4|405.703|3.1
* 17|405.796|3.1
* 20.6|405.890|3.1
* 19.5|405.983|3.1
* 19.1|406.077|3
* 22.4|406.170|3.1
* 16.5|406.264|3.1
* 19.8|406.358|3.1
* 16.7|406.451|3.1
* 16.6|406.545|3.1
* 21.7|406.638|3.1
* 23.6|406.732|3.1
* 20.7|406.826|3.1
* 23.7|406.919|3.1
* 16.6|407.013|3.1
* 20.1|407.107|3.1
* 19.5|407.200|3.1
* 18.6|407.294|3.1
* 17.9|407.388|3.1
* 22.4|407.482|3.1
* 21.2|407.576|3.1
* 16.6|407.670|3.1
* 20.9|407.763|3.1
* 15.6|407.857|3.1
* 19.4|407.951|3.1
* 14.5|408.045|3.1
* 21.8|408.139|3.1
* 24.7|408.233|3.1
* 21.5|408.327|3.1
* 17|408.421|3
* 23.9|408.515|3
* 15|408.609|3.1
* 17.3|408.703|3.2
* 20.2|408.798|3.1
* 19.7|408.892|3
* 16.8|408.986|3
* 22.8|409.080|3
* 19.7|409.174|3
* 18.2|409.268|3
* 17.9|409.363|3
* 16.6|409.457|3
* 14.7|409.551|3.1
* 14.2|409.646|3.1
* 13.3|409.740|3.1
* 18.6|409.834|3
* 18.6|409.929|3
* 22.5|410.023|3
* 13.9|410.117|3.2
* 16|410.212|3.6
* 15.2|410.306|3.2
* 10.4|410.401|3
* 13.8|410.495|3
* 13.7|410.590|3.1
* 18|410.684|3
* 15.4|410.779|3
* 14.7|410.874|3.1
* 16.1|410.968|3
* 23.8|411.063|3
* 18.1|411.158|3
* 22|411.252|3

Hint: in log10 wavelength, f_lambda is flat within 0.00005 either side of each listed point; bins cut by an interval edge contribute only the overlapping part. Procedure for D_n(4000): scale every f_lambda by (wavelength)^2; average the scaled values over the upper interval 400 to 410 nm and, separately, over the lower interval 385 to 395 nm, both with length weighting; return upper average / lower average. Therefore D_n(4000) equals 1.3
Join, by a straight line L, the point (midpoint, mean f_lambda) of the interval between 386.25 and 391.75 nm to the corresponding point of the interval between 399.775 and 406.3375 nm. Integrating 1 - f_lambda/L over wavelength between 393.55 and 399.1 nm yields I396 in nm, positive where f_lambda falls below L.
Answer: 0.86 nm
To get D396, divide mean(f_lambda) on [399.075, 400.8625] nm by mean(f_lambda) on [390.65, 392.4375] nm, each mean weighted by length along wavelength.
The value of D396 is 1.1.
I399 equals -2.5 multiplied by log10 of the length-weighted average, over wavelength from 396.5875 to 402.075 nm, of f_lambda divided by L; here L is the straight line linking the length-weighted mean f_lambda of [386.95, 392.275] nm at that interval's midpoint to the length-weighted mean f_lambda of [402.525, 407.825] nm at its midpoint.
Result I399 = 0.02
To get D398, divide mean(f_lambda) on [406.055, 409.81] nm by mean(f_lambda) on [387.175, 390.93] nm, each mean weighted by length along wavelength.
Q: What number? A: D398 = 1.2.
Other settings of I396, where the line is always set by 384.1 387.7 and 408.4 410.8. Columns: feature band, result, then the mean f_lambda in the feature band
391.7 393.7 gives 0.166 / 15.6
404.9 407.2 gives -0.474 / 20.6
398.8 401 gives -0.453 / 20.6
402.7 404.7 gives -0.367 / 20.2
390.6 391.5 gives -0.043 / 17.9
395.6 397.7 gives 0.472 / 13.2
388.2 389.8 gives 0.361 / 13.2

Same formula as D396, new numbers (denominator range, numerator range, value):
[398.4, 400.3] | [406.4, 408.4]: 1.01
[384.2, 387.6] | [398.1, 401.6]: 1.16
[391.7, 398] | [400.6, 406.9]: 1.33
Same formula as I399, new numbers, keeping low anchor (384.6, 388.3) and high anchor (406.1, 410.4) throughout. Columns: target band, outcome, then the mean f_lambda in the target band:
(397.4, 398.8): 0.07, 16.9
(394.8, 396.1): 0.11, 16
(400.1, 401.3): -0.18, 21.4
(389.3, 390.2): 0.09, 15.9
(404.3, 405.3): -0.16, 21.3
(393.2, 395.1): 0.14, 15.6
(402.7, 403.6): -0.04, 19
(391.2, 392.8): -0.05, 18.3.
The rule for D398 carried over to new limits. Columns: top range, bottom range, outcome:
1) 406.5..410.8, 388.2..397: 1.17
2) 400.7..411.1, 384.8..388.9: 1.19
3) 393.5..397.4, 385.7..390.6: 0.94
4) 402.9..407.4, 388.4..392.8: 1.25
